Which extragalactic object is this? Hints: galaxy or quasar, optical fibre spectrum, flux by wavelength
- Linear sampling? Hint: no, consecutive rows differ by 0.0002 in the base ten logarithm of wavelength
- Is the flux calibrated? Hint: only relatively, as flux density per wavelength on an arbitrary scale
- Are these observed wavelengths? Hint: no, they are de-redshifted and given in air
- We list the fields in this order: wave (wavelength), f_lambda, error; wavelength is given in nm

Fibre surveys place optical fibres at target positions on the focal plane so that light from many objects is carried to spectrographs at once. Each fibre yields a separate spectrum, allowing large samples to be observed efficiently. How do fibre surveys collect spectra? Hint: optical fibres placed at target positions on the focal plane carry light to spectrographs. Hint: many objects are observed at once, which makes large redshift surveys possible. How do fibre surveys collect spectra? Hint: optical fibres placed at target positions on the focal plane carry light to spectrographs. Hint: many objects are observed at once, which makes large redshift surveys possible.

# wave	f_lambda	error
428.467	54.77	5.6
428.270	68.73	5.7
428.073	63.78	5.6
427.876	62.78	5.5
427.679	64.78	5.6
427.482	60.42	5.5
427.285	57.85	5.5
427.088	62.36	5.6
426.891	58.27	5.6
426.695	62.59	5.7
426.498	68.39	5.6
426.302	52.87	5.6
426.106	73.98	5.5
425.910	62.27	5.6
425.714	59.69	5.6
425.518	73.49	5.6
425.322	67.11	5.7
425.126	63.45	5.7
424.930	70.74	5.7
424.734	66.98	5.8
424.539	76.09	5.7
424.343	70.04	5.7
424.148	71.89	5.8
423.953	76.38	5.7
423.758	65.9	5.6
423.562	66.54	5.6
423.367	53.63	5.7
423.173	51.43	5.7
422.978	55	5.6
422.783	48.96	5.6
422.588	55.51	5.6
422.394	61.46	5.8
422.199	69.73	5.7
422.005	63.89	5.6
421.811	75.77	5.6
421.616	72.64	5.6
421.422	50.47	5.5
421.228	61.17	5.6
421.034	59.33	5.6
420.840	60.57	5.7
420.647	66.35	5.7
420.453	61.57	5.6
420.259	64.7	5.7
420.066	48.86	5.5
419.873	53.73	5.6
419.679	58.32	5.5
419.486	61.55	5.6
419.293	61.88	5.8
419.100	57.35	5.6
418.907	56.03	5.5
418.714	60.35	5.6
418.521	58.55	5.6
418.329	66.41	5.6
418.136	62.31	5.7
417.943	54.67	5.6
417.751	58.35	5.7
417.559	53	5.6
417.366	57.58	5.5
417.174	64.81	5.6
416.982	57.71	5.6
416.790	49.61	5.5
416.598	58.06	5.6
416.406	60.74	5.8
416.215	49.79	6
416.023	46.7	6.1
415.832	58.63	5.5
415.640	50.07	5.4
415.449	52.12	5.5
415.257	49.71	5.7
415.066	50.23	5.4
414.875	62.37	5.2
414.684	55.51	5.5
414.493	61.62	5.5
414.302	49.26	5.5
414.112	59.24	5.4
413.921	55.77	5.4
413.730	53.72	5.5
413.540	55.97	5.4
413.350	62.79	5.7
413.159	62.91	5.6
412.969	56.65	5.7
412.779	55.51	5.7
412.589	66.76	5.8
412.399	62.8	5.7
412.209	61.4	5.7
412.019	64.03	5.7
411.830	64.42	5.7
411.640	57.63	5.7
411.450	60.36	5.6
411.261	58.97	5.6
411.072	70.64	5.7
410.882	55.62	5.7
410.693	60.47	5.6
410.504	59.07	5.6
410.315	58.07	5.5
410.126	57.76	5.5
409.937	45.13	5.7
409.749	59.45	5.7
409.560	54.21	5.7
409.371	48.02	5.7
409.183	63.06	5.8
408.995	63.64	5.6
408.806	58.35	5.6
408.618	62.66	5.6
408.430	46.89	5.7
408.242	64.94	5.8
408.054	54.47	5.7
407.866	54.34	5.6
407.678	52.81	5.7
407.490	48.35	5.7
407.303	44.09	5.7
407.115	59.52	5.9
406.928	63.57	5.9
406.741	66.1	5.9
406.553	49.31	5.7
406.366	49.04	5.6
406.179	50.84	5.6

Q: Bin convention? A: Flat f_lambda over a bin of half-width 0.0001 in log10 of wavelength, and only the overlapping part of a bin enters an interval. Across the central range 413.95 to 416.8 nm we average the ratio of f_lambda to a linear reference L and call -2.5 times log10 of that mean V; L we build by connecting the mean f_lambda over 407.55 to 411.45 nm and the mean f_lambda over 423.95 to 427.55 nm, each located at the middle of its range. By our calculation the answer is 0.11 mag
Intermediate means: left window 57.4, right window 65.8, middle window 54.4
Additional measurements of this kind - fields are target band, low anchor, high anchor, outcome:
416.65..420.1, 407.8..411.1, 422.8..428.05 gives 0.06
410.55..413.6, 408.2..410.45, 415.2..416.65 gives -0.11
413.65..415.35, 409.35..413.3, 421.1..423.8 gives 0.08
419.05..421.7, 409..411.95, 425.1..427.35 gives 0.03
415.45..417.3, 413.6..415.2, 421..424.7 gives 0.05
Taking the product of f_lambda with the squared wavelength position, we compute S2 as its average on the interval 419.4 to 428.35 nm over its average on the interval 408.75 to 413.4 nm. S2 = 1.13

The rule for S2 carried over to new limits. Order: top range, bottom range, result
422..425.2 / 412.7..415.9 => 1.20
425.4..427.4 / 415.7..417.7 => 1.19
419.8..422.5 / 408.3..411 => 1.16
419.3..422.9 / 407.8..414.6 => 1.09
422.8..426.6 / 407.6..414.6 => 1.19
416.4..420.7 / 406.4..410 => 1.11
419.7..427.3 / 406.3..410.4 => 1.22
